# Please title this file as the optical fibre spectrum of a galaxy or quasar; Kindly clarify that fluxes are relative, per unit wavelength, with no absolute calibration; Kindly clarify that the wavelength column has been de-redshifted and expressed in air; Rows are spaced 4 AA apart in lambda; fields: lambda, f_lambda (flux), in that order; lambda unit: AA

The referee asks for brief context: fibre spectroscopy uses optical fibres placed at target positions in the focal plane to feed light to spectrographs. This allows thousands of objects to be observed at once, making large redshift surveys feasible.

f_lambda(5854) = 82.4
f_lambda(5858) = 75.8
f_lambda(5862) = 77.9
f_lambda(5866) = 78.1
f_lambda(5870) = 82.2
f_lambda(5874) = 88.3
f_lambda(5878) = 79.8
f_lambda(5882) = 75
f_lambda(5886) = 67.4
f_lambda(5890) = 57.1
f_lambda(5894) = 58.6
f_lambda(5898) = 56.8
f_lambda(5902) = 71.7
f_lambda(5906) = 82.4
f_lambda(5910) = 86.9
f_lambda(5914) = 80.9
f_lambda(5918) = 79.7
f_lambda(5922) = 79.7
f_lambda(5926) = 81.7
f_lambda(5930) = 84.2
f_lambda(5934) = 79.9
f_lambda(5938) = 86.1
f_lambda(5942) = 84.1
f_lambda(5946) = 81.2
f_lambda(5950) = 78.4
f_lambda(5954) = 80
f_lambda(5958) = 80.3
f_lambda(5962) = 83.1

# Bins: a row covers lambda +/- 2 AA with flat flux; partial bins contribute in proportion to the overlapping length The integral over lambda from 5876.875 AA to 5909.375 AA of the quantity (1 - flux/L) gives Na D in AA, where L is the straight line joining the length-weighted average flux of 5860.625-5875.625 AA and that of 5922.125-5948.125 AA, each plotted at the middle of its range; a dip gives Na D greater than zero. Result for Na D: 5.1 AA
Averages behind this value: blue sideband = 81.6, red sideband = 82.6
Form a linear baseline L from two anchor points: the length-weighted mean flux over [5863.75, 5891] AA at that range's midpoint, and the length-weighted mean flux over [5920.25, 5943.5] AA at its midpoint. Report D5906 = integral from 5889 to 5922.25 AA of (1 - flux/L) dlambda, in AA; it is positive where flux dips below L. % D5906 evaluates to 2.9 AA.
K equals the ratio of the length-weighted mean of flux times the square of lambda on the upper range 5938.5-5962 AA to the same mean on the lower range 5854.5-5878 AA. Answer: 1.0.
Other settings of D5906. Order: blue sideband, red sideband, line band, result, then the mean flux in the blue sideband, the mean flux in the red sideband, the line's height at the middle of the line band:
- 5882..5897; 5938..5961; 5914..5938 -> -2.42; 62.6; 81.4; 74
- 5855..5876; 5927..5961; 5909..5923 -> -0.04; 80.6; 81.8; 81.4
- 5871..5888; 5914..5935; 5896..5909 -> 1.31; 77.9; 81.1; 79.5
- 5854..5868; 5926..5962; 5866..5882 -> -0.63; 78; 81.8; 78.6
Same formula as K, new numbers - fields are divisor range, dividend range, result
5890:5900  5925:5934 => 1.45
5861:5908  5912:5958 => 1.14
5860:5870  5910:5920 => 1.05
